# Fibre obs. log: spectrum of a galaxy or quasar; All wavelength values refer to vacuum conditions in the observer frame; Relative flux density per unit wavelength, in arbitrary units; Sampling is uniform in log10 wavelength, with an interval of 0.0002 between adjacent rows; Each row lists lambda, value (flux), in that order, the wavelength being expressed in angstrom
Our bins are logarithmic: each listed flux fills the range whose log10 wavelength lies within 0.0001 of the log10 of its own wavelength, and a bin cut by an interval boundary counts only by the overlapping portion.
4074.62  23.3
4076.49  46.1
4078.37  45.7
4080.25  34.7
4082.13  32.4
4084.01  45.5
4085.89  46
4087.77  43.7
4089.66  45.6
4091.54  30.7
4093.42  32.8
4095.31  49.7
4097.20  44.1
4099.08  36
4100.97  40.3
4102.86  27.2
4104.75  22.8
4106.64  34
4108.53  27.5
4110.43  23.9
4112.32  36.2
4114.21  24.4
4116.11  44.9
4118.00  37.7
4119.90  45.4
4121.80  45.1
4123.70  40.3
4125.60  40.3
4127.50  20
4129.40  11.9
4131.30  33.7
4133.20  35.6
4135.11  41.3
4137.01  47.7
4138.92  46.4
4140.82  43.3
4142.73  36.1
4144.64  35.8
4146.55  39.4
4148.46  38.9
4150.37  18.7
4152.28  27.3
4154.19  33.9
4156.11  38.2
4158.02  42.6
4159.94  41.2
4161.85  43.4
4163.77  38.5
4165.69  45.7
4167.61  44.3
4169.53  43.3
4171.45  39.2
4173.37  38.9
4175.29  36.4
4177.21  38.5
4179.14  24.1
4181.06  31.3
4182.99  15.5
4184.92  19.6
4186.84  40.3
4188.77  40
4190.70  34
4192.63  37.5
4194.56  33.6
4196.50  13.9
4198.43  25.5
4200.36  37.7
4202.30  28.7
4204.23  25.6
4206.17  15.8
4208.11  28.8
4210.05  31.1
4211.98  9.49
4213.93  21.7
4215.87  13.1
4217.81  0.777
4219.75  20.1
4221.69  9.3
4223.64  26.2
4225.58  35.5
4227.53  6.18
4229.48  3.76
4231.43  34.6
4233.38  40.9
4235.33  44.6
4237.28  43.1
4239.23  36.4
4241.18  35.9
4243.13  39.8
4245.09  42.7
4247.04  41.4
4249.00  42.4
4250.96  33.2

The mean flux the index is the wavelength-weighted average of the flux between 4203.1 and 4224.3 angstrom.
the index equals 18.3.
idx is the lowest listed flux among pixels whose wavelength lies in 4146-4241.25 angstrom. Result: 0.777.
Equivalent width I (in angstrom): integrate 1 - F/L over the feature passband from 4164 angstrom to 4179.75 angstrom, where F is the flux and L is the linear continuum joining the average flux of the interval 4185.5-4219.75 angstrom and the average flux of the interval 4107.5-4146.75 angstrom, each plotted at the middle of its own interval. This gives -4.9 angstrom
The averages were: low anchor 36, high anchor 25.5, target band 39.1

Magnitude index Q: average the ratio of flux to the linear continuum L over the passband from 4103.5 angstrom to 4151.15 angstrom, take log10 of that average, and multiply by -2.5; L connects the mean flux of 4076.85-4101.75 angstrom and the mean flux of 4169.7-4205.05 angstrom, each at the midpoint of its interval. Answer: 0.06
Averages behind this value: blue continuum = 40.7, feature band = 34.9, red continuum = 31.4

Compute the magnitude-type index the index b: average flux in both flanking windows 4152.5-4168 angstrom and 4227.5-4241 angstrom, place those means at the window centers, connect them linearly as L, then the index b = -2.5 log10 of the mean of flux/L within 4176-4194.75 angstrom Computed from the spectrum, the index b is 0.187 mag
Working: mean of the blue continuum 40.2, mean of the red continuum 32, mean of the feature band 31.4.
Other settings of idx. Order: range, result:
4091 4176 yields 11.9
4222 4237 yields 3.76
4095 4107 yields 22.8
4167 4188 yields 15.5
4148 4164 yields 18.7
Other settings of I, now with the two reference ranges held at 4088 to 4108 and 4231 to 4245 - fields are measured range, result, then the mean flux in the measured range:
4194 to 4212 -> 6.1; 25.6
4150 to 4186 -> 2.8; 35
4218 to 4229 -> 6.1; 17.4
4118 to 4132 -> 1.1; 34.1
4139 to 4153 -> 0.9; 35.1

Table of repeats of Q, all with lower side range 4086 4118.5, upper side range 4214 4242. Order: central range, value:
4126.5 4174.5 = -0.18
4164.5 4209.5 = -0.13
